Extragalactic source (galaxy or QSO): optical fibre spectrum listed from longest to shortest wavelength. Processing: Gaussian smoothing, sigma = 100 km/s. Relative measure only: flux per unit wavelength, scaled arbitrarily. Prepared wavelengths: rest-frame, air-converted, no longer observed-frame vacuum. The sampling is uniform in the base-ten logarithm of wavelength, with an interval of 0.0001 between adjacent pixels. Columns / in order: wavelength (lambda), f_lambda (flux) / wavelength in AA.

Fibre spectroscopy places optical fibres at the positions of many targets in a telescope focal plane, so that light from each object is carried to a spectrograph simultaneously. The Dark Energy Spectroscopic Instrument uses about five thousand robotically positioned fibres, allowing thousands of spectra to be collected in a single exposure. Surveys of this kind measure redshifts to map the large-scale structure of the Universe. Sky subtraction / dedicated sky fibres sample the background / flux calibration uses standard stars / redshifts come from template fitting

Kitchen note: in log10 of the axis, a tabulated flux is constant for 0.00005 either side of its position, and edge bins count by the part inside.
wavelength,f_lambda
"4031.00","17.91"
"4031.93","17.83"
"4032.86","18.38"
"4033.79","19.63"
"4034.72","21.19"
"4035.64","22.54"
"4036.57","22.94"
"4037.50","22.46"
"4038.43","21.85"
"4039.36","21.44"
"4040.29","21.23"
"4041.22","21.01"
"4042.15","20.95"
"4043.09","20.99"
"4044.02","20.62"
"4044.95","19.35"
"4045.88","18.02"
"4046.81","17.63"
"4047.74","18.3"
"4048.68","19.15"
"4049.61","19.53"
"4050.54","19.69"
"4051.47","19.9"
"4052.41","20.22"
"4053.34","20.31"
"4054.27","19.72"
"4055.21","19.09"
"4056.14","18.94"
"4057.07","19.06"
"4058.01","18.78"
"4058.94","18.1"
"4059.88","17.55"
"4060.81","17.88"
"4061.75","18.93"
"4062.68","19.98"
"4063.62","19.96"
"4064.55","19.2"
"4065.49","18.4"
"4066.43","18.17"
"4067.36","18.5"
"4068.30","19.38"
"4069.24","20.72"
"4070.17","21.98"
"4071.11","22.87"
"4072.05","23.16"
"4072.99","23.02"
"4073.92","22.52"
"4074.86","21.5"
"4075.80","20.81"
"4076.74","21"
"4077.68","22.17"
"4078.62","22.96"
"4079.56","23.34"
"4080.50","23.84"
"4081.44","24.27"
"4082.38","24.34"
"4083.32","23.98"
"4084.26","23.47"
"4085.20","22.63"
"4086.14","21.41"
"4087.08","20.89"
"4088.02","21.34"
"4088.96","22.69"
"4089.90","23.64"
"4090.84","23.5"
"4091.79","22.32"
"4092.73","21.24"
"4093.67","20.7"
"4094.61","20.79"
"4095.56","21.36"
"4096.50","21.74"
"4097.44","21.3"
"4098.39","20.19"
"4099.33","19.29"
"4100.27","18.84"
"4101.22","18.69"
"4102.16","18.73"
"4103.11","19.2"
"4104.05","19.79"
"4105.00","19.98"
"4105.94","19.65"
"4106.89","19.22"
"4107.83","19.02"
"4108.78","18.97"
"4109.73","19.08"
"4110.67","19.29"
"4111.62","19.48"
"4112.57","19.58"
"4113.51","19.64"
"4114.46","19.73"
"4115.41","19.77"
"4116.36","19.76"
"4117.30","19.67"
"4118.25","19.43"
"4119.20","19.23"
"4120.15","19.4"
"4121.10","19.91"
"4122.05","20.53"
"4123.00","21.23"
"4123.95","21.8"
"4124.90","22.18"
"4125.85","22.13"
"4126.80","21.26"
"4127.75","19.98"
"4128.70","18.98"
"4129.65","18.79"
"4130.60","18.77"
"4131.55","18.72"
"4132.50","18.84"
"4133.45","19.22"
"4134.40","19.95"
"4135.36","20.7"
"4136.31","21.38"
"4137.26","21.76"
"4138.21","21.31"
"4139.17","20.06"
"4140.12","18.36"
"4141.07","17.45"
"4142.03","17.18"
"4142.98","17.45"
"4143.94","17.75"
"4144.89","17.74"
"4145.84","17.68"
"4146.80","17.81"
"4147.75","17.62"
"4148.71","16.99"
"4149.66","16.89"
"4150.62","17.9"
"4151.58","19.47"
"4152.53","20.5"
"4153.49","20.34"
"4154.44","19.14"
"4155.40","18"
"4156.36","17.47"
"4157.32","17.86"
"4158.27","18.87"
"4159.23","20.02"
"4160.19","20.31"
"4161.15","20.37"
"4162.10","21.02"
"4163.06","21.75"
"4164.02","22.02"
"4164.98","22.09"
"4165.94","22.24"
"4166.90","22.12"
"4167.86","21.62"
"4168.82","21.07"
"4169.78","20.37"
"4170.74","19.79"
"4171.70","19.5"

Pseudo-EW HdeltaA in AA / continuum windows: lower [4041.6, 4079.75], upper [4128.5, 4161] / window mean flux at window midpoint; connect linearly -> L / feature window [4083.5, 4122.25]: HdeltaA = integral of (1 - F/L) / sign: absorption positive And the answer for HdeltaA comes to -1.9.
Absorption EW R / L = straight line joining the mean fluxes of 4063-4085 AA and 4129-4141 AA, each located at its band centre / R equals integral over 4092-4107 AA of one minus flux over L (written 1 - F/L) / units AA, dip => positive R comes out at 0.6 AA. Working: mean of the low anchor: 21.7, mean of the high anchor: 19.7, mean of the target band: 20.1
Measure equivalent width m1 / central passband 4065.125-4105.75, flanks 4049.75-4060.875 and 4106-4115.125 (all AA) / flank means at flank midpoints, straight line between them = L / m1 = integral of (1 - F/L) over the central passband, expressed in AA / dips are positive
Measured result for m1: -4.5 AA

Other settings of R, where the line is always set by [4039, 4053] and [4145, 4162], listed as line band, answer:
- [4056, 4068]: 0.58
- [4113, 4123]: -0.37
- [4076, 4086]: -1.85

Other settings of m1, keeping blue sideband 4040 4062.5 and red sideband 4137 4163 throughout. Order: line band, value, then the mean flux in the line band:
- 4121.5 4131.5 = -0.8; 20.5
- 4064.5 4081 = -1.8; 21.4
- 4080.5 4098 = -2.9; 22.3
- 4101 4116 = -0.3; 19.4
